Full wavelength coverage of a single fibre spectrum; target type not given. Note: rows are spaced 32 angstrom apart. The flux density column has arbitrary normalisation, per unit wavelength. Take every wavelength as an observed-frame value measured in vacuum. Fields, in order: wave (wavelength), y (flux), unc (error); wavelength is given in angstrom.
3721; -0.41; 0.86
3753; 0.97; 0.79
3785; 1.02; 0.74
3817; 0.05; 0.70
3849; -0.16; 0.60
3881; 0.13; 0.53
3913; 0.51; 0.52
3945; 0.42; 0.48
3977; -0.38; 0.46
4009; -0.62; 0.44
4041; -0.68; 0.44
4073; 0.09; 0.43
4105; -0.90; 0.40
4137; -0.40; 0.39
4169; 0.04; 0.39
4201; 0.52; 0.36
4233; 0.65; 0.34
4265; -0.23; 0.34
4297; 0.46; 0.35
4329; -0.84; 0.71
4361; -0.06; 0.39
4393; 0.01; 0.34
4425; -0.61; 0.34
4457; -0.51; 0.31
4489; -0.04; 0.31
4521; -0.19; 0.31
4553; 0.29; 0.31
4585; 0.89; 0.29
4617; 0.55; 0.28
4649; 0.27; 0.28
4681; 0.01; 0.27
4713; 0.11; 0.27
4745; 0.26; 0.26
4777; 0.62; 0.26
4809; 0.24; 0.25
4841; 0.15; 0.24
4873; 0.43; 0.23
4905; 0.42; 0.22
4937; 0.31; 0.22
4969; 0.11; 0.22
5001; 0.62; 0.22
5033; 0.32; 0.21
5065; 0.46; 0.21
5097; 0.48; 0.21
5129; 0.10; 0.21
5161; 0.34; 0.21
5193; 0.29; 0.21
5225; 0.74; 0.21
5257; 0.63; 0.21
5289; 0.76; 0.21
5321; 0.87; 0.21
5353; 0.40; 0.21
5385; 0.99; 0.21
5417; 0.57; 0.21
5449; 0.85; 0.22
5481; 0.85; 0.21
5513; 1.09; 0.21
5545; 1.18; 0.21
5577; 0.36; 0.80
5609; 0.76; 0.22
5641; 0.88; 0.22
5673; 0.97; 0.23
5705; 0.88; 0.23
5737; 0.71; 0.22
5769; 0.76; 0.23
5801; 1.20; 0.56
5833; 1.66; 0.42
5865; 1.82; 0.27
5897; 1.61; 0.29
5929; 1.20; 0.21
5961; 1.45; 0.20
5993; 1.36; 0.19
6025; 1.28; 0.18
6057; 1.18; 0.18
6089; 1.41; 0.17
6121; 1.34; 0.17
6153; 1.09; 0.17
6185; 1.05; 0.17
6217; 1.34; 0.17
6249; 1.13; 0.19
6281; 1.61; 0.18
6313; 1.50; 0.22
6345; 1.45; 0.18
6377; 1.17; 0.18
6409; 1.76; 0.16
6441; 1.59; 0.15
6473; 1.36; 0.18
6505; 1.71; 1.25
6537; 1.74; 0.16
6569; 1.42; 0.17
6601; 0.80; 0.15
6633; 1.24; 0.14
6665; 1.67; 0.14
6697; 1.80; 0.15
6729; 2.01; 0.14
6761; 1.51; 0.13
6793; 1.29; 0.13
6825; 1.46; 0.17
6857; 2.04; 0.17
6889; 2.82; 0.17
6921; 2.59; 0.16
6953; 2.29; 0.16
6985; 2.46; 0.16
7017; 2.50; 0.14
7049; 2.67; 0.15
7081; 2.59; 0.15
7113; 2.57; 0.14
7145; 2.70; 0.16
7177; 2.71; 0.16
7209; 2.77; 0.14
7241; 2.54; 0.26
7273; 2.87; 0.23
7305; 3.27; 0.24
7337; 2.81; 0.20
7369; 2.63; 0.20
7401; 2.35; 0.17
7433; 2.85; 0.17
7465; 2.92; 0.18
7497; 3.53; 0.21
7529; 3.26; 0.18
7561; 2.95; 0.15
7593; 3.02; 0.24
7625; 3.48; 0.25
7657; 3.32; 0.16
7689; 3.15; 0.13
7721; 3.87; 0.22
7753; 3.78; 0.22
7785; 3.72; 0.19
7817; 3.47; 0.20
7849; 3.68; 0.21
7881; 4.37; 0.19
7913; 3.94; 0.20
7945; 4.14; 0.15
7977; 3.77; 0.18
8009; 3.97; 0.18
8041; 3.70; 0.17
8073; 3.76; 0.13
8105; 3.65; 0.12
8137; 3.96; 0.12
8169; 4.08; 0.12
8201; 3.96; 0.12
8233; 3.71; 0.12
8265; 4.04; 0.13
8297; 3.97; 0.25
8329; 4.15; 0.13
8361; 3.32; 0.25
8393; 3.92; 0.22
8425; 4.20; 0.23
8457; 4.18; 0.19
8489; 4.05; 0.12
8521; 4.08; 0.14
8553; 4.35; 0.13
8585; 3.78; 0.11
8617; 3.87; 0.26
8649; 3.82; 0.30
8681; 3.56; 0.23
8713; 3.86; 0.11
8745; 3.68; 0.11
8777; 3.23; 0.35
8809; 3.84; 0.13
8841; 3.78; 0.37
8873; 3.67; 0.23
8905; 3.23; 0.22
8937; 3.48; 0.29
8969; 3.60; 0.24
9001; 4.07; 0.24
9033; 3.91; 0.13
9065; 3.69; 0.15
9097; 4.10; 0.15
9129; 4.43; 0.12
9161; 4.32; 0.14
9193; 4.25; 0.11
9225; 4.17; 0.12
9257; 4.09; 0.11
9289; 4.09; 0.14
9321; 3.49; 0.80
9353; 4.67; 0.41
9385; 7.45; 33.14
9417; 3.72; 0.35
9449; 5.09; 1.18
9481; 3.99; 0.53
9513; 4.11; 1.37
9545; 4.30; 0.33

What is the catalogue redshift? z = 0.72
